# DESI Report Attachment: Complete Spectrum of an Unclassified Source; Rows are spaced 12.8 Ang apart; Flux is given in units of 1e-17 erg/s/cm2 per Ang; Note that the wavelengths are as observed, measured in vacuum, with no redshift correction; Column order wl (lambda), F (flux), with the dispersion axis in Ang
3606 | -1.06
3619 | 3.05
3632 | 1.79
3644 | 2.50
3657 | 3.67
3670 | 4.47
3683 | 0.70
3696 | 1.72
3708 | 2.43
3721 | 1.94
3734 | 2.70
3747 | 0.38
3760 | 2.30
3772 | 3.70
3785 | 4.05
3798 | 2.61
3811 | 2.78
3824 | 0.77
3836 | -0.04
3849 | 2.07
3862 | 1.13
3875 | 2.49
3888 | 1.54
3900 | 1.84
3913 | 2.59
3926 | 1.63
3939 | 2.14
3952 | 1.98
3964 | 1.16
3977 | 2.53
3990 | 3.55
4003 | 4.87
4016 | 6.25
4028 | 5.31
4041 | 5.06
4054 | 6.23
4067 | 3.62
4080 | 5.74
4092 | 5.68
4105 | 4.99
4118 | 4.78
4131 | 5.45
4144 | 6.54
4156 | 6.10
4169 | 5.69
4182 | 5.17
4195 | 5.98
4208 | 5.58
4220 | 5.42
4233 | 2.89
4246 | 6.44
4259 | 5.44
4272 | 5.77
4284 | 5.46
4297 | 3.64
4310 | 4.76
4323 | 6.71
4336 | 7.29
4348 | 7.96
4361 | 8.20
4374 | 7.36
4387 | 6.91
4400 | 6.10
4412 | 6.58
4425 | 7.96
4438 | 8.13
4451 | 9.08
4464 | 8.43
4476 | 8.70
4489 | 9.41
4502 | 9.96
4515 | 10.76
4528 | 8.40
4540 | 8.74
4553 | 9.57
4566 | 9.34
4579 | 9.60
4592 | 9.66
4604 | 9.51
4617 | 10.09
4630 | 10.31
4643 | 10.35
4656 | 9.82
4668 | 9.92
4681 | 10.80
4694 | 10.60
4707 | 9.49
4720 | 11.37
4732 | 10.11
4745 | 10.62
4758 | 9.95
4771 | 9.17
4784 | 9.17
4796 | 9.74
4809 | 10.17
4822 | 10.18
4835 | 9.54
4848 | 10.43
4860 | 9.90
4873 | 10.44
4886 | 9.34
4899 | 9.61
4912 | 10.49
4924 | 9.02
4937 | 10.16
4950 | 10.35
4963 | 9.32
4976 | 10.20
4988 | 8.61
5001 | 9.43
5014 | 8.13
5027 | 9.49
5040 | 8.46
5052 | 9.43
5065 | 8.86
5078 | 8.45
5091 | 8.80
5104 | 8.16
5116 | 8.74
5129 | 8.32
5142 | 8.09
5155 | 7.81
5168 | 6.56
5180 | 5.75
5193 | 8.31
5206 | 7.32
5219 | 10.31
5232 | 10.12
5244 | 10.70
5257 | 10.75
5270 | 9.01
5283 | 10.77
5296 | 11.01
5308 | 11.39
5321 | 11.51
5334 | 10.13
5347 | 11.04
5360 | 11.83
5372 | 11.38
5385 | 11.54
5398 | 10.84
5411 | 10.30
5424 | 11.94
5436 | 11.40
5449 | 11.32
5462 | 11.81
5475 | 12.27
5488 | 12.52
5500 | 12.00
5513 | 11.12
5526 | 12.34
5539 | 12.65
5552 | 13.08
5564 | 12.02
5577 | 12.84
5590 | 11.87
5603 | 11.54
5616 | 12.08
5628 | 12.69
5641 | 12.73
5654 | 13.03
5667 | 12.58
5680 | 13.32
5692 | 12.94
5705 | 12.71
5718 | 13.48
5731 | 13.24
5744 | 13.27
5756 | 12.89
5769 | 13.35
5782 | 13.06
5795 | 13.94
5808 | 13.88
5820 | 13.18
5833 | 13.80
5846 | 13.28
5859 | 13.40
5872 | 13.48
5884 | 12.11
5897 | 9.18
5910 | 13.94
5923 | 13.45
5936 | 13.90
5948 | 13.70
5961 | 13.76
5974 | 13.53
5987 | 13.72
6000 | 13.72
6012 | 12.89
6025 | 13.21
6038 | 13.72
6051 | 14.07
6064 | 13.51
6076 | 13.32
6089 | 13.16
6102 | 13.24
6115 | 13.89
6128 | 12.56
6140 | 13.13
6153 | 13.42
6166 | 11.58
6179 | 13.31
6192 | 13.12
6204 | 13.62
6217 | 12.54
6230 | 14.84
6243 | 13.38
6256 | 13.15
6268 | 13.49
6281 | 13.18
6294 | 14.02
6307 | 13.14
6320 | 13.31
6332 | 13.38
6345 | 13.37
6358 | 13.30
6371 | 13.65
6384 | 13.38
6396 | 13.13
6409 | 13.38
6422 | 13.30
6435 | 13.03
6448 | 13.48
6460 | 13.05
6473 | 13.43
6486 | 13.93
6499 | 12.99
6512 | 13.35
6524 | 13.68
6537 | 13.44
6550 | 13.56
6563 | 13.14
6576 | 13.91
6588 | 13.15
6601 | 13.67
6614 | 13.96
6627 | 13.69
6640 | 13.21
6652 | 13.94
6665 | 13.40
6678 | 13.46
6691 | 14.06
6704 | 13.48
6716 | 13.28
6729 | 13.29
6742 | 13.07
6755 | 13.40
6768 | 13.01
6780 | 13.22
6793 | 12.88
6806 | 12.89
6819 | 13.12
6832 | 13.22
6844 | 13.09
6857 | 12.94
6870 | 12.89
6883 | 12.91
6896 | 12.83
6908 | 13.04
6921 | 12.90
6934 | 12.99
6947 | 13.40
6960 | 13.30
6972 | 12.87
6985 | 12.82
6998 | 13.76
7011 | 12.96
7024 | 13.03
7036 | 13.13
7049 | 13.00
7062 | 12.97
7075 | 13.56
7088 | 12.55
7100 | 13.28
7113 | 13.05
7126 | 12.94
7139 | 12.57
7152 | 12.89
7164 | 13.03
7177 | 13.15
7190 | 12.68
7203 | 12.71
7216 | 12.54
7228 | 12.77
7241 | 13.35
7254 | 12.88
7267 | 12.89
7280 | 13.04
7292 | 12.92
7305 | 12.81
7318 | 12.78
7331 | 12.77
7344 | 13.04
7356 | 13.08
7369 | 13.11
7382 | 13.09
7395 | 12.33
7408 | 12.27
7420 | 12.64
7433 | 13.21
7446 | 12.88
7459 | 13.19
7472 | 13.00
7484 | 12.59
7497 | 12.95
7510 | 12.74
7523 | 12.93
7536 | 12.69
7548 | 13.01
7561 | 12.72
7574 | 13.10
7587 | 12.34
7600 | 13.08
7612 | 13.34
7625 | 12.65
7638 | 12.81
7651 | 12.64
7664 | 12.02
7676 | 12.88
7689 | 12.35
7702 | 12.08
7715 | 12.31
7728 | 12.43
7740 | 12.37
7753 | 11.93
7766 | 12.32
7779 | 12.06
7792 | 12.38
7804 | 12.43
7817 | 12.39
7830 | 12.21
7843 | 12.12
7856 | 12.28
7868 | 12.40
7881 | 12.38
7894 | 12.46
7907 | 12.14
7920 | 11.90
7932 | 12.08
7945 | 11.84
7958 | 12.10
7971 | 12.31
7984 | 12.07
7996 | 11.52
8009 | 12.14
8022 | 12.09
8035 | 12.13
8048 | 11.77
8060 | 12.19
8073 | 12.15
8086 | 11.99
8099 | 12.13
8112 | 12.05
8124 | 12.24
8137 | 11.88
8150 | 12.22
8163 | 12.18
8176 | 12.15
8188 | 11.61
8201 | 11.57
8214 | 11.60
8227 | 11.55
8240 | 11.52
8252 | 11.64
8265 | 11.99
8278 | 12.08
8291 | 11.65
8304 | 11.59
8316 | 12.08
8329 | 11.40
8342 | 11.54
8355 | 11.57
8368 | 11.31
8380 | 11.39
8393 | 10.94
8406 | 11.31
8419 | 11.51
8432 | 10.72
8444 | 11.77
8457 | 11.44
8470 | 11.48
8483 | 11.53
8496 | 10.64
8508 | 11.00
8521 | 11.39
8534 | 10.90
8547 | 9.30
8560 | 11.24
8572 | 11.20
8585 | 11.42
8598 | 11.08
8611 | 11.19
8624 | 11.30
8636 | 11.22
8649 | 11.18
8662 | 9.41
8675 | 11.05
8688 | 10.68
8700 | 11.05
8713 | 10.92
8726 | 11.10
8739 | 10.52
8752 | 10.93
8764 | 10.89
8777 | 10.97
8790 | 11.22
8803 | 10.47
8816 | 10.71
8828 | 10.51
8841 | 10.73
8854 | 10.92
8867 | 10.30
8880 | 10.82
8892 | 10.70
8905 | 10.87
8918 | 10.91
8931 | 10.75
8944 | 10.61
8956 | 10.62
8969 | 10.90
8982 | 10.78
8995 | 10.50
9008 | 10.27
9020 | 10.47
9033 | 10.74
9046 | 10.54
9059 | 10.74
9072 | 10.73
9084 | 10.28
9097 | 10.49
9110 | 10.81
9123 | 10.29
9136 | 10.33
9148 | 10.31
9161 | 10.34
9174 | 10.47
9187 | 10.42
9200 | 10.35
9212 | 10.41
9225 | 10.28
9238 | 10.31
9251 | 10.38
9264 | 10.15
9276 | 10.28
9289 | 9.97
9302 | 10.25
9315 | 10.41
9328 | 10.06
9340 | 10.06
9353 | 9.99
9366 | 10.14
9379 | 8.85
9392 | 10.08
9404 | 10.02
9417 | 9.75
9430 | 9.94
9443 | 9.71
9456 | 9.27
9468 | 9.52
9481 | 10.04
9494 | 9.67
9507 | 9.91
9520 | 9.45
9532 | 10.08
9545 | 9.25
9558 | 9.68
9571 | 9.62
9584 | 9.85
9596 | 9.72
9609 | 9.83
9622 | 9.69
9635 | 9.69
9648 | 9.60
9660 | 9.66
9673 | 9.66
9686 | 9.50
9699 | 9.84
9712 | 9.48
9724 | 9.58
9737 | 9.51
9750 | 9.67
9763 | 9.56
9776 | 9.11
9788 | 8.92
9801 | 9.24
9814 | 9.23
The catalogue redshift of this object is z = 0.00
